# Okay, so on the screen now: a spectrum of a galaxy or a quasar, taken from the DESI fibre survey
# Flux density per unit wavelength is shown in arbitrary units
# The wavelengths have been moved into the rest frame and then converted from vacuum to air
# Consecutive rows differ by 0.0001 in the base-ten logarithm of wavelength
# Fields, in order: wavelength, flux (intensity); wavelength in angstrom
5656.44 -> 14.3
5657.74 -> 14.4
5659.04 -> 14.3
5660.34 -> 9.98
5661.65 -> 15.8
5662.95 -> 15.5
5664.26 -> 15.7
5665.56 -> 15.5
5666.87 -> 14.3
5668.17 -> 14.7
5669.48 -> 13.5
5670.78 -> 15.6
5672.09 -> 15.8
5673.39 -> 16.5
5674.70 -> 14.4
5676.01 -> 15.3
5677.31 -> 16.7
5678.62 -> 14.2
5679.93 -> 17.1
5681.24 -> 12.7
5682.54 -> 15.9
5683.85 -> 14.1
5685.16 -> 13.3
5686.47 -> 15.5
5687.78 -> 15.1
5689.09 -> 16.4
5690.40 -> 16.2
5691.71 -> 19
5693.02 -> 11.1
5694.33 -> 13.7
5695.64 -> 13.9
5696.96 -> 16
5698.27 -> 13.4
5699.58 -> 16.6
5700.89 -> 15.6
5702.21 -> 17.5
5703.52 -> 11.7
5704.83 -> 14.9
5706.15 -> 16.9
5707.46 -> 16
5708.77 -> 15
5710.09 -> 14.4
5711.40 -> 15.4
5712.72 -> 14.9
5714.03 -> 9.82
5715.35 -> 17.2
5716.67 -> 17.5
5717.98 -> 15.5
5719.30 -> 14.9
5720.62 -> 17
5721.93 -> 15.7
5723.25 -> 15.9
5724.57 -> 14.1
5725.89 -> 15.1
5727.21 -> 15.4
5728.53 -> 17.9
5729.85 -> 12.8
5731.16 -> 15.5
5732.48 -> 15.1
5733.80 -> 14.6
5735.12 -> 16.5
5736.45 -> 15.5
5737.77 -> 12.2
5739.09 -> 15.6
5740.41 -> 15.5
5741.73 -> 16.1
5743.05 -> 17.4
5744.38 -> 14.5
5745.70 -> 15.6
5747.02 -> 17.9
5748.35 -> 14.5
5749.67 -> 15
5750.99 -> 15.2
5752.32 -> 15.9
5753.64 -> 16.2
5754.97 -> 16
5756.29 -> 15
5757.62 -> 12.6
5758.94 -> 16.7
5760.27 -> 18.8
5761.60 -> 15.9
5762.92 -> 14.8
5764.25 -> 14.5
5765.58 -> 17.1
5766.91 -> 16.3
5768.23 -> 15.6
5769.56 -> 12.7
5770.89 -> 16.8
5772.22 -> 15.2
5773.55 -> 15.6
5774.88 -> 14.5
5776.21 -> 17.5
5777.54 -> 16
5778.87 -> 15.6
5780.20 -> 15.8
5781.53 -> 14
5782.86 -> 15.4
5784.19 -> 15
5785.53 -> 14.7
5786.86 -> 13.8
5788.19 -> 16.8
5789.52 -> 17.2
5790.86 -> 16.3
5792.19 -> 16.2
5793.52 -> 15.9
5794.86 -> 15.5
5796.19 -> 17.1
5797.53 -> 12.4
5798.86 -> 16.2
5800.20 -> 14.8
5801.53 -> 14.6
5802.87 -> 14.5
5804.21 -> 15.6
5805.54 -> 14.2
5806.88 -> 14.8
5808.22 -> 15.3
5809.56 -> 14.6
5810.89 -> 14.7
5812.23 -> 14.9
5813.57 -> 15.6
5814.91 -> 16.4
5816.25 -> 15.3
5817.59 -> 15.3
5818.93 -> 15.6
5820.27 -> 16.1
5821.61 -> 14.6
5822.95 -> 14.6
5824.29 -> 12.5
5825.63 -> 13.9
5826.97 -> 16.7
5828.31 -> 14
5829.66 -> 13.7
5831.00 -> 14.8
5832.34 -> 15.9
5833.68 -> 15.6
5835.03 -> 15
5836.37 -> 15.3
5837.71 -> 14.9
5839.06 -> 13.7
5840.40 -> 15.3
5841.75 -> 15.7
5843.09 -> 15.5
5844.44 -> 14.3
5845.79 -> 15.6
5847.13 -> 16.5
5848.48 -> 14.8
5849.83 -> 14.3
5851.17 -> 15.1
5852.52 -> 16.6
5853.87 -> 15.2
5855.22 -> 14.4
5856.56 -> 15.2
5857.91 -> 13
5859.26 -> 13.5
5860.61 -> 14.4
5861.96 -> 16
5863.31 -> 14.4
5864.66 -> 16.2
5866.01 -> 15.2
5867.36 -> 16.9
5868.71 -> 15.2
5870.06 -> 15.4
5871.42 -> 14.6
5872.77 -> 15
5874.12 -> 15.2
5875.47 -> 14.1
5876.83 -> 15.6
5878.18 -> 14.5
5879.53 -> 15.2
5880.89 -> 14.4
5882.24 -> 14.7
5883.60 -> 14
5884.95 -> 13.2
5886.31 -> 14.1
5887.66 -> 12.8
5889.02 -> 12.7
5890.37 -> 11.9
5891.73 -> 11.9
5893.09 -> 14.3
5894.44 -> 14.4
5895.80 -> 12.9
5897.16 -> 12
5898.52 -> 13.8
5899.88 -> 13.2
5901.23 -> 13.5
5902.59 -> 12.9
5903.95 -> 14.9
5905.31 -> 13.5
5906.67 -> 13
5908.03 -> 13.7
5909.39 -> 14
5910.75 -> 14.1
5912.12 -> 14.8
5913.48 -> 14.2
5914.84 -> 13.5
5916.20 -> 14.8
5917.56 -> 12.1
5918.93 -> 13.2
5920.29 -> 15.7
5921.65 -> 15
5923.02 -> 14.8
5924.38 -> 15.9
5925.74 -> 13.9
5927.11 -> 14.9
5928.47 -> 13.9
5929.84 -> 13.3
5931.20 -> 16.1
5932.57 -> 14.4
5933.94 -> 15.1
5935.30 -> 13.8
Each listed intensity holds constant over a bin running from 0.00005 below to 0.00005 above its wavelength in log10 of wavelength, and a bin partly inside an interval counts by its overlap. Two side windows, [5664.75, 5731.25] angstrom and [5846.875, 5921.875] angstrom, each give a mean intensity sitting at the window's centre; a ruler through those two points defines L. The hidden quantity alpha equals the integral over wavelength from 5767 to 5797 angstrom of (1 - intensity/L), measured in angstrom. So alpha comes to -1.7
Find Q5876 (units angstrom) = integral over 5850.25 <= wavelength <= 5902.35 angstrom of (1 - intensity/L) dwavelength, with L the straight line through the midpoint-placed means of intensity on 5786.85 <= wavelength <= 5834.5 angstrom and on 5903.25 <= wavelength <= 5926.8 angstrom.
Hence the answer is 0.9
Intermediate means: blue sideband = 15.2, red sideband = 14.2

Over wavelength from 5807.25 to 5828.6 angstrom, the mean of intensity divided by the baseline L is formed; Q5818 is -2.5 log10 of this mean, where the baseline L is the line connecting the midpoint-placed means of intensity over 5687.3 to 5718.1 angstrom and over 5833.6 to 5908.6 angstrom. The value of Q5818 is -0.026 mag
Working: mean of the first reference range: 15.2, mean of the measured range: 15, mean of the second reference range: 14.4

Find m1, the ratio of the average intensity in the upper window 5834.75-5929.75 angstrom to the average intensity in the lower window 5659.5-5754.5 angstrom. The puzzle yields 0.95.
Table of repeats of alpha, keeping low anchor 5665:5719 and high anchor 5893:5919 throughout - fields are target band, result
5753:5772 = -1.3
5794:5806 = -0.6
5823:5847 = -1.3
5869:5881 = -0.9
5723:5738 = -0.3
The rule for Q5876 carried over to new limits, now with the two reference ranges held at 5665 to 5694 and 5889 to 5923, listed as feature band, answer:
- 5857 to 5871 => -1.1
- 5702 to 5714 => 0.1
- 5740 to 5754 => -1.1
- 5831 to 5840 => -0.6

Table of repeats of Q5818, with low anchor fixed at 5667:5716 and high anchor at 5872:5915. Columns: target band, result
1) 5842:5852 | -0.082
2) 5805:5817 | -0.058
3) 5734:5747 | -0.057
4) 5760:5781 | -0.084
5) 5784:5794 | -0.096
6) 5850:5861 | -0.047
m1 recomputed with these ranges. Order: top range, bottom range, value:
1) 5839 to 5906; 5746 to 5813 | 0.93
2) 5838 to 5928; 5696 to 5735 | 0.94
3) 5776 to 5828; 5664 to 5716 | 1.01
